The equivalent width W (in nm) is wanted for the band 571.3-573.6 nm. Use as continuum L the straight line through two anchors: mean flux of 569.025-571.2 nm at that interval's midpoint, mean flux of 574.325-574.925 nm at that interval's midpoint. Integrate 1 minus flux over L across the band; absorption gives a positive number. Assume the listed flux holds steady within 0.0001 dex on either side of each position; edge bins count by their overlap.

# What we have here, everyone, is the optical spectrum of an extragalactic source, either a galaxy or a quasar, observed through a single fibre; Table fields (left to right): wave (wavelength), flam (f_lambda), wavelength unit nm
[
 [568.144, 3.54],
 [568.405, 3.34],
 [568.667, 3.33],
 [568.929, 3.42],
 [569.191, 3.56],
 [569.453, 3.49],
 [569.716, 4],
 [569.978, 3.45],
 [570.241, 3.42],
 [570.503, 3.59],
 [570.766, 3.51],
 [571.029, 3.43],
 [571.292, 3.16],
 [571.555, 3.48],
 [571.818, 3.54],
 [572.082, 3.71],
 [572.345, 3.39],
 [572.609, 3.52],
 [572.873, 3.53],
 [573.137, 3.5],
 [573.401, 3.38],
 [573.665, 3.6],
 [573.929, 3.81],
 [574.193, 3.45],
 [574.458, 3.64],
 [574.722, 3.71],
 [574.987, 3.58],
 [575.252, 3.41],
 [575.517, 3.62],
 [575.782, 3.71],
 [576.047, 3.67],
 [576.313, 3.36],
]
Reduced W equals 0.07 nm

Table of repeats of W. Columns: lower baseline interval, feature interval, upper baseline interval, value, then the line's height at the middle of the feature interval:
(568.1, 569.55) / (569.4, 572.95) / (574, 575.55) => -0.02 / 3.49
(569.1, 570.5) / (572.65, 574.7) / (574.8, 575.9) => 0.01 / 3.58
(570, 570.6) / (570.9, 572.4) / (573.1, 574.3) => 0.03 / 3.52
